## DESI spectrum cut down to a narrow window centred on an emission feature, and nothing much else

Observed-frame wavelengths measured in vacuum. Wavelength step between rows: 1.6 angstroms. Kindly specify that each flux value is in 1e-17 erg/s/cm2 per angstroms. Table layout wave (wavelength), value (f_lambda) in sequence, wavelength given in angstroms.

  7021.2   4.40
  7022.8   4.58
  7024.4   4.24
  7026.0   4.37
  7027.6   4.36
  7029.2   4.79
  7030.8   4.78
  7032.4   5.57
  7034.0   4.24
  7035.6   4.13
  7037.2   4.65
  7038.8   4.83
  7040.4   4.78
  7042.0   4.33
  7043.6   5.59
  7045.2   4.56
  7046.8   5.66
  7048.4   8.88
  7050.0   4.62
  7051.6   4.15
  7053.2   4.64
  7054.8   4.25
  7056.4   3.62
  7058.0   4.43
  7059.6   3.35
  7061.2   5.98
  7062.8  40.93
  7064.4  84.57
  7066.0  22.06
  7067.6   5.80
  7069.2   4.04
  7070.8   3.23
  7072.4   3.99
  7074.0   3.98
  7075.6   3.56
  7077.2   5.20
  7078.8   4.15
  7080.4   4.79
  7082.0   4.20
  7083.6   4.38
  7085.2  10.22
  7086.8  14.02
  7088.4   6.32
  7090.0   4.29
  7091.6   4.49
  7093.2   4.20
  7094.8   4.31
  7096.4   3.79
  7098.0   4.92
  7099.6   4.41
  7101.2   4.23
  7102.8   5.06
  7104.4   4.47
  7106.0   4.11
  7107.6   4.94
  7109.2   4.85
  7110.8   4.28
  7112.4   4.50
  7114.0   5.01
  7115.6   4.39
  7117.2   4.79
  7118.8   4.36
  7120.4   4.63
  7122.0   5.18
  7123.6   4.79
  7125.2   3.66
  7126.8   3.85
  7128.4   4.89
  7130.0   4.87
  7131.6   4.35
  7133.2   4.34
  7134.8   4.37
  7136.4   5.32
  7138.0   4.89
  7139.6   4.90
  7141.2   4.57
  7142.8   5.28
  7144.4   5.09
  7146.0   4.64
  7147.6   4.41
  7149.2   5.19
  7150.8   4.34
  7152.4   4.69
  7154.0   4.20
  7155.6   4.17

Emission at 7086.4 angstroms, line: [N II] 6583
